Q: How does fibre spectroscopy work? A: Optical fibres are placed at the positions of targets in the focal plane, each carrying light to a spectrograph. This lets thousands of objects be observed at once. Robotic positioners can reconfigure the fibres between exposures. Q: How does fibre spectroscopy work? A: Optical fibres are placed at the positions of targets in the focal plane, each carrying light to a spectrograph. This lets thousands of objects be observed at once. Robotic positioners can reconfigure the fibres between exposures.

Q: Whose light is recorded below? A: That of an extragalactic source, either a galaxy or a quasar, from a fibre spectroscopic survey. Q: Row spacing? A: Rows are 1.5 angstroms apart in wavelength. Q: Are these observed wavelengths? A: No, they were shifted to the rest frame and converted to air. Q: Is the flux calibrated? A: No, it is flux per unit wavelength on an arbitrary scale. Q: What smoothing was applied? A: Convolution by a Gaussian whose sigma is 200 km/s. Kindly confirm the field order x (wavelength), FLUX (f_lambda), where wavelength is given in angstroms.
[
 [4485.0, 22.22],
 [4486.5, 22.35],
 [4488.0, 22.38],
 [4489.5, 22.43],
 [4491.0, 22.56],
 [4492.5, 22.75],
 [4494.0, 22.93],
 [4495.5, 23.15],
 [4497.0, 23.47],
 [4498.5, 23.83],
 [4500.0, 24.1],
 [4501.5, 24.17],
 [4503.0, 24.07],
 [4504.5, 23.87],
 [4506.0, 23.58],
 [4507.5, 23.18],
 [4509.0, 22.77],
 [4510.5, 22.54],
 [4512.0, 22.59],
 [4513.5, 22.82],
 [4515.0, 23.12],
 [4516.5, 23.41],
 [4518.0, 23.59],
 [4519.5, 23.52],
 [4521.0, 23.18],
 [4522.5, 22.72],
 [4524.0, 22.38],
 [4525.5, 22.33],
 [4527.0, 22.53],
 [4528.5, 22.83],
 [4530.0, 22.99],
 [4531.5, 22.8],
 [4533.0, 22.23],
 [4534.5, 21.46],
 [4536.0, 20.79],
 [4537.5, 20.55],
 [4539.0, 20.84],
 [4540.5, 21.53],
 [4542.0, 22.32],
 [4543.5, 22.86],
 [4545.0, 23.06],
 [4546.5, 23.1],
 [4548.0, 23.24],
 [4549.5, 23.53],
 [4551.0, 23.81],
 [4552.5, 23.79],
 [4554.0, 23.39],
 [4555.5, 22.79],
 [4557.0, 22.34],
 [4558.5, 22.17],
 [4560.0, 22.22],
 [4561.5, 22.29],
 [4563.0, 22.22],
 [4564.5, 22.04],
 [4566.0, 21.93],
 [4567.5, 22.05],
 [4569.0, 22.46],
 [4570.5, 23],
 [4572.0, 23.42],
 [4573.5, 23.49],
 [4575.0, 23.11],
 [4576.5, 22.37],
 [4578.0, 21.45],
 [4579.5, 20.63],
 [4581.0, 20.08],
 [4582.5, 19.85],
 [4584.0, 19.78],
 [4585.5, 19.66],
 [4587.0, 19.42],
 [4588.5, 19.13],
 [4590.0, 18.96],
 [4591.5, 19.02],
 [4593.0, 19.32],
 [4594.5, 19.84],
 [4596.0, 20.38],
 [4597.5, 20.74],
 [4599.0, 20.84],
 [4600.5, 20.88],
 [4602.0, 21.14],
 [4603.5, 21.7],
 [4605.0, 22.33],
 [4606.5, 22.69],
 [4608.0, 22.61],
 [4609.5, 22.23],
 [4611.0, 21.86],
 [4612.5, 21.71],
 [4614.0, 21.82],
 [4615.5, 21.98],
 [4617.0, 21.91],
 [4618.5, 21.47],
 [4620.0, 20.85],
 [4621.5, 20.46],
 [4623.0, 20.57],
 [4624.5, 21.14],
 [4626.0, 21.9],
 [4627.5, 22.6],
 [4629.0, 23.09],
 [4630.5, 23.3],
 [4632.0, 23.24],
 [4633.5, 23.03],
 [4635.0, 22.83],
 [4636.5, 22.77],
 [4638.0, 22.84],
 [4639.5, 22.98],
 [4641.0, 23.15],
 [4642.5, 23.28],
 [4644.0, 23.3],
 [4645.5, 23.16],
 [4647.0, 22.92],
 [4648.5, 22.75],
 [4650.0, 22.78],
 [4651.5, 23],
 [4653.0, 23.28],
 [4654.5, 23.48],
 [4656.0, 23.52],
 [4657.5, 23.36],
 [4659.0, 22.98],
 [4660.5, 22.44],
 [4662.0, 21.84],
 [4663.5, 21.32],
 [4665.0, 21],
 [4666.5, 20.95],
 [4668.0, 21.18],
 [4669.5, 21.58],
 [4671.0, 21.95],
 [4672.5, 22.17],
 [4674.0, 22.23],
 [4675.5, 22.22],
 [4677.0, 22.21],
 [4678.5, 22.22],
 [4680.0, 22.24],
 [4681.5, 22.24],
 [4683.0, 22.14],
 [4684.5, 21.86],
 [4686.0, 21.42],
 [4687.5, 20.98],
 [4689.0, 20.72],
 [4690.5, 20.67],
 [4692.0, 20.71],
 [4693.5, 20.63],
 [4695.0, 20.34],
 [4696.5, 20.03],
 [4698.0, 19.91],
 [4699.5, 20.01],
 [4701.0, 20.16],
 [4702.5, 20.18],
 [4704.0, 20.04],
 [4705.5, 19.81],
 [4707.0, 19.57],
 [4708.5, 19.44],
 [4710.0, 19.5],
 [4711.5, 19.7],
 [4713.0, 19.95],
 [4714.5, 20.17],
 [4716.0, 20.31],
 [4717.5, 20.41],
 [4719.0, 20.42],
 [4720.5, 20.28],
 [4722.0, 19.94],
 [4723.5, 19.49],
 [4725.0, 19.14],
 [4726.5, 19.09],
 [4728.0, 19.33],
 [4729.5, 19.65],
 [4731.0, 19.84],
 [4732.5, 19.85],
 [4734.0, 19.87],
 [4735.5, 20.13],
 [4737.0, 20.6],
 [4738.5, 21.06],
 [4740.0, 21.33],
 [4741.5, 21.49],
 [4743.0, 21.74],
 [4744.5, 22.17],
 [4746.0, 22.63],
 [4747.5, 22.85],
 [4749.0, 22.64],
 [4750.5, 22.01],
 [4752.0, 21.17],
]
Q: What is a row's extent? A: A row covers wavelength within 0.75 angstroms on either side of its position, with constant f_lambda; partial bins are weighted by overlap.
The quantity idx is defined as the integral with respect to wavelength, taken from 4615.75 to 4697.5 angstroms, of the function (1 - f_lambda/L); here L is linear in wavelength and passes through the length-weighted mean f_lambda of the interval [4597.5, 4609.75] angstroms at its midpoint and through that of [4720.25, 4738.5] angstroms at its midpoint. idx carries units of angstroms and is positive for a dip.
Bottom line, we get -4.6 angstroms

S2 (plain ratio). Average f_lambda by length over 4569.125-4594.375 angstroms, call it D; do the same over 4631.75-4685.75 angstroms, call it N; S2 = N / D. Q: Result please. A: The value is 1.08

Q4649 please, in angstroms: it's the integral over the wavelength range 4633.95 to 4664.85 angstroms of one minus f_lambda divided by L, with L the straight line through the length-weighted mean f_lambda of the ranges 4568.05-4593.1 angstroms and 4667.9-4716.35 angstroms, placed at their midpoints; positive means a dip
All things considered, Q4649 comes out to -2.9 angstroms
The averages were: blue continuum 20.9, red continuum 20.9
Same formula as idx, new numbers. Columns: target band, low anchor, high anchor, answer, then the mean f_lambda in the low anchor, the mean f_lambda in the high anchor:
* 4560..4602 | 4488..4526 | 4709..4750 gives 2.27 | 23.2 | 20.5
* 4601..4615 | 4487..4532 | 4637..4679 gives 0.44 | 23.1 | 22.5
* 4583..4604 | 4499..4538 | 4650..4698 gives 2.19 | 22.9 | 21.8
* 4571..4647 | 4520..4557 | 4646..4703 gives 1.72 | 22.5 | 21.7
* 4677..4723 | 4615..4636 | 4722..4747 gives 0.91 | 22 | 20.5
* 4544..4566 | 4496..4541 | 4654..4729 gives -0.41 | 22.8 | 20.9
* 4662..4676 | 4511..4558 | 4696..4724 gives -0.70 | 22.7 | 20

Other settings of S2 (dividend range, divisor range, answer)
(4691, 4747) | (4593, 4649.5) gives 0.92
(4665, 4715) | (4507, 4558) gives 0.92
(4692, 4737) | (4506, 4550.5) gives 0.88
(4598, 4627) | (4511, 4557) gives 0.95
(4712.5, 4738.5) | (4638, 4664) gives 0.87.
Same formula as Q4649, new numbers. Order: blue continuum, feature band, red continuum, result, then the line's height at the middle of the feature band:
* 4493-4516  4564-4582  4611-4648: 0.5 angstroms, 22.8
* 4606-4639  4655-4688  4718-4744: -1.2 angstroms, 21.3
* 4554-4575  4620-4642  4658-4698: -0.4 angstroms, 22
